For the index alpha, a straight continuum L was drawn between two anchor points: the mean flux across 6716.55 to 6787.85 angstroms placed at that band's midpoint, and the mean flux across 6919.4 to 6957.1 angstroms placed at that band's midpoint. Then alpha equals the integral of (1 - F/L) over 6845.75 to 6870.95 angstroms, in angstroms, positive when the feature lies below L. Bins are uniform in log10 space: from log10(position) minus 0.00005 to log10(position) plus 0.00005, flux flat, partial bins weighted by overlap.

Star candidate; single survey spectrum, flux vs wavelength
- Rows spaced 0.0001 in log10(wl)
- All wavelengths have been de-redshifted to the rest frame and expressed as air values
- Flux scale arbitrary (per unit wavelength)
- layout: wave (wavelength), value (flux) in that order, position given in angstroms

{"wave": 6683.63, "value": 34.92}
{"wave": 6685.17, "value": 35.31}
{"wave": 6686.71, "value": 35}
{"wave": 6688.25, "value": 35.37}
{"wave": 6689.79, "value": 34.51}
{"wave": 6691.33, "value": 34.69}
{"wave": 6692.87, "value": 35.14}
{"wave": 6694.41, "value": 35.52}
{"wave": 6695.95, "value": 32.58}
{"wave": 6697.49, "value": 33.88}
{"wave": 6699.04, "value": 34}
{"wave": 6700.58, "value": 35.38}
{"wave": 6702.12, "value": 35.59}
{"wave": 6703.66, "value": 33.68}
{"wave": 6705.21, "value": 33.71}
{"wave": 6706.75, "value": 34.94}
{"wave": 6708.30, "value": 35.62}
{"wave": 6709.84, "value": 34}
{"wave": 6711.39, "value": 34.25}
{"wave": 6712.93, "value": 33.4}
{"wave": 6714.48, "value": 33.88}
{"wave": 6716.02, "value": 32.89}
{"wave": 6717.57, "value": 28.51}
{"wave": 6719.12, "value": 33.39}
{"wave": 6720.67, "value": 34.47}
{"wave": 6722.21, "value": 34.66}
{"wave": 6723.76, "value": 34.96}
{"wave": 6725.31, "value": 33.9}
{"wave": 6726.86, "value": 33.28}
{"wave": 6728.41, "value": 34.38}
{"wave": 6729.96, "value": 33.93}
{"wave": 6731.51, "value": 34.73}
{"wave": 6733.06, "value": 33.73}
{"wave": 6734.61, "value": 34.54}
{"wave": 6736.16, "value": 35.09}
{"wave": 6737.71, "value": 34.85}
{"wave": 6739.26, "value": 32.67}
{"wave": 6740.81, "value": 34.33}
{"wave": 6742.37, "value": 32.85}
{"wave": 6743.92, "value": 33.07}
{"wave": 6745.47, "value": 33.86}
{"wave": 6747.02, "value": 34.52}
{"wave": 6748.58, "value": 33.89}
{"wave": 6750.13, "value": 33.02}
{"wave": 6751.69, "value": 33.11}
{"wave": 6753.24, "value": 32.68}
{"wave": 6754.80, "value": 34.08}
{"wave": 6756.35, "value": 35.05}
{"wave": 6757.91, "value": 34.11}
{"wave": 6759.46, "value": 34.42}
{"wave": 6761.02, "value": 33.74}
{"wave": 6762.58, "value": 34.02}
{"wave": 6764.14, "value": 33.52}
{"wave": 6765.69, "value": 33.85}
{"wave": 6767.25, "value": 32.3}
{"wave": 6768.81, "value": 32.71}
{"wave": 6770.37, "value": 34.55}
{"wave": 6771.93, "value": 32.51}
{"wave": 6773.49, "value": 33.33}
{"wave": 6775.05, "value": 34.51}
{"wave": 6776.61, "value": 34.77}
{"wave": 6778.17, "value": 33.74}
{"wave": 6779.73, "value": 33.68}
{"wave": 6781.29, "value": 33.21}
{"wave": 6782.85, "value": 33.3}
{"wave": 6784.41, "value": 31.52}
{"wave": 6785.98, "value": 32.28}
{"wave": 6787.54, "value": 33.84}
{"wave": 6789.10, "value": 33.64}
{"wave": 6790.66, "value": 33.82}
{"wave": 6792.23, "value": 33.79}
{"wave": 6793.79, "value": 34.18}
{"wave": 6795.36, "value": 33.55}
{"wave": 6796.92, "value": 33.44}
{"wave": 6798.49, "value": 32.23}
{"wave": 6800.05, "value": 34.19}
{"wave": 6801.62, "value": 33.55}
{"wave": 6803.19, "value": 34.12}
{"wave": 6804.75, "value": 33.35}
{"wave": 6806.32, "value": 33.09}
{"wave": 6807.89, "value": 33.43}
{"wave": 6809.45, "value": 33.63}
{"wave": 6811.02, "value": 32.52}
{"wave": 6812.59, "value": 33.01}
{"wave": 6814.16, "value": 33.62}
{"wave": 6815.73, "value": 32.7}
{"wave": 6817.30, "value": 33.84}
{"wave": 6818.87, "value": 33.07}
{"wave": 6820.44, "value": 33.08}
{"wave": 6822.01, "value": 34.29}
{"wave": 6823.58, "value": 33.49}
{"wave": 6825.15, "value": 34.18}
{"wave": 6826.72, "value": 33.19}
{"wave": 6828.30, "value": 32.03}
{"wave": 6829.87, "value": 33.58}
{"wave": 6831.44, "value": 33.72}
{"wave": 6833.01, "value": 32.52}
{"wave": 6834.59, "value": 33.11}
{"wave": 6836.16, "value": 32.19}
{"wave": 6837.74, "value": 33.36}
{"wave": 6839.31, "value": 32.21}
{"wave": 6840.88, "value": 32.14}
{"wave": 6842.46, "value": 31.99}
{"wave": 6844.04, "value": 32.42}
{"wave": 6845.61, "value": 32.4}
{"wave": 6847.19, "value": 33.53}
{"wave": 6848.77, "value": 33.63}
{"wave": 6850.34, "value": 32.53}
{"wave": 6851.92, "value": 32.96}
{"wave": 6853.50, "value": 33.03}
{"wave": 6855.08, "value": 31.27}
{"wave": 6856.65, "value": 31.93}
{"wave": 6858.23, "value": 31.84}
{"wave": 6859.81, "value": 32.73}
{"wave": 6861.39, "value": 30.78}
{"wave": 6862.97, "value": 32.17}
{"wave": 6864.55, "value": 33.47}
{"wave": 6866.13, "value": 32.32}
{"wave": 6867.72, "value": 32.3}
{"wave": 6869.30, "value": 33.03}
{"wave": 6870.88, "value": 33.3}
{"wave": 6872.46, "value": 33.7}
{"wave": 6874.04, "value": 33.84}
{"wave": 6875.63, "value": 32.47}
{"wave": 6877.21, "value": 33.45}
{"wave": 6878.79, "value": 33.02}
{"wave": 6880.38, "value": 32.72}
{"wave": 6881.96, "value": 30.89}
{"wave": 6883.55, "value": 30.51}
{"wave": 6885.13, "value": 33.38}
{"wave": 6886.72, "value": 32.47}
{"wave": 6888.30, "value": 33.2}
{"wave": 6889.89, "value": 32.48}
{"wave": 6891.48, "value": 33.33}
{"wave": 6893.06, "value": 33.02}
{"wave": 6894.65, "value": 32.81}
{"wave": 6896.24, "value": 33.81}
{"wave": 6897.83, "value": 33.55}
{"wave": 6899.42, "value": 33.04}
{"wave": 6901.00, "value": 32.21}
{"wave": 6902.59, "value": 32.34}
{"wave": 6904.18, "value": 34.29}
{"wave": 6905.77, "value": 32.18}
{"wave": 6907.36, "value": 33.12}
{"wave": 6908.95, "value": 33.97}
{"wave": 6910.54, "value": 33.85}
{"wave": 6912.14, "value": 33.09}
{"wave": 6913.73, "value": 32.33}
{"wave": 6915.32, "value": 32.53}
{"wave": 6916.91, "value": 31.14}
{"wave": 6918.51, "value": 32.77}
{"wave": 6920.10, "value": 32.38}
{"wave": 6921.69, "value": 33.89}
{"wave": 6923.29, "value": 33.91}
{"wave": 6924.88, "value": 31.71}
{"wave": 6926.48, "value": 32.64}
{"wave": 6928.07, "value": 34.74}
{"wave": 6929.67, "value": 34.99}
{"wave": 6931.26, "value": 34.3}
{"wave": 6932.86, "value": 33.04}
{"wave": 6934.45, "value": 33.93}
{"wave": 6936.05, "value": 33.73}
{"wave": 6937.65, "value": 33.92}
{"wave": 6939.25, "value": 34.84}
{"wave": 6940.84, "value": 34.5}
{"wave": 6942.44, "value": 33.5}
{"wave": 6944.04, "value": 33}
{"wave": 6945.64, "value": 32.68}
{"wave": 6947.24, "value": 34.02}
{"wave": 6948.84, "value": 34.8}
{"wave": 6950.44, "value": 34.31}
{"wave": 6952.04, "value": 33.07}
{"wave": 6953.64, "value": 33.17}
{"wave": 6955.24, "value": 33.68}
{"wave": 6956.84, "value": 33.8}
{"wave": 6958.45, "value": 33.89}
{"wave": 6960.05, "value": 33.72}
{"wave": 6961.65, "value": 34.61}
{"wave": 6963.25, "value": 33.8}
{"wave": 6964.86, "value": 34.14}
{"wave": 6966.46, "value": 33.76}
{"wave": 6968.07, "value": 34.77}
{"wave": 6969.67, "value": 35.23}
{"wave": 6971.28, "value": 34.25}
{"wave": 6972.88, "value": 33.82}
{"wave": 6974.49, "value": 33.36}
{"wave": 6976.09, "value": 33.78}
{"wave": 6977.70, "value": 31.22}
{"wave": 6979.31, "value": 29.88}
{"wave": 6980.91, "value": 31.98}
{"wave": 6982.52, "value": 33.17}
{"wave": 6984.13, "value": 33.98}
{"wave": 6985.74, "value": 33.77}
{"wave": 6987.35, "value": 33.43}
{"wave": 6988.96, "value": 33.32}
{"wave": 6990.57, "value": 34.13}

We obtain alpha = 0.9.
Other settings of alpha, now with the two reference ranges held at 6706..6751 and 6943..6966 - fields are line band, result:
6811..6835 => 0.38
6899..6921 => 0.63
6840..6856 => 0.58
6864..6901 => 1.02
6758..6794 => 0.31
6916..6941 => 0.20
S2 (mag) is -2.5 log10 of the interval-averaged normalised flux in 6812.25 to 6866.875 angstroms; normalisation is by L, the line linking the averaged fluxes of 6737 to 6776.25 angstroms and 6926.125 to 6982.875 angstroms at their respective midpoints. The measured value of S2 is 0.03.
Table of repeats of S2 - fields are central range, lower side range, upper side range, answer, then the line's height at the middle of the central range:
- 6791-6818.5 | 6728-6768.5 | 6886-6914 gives 0.00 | 33.6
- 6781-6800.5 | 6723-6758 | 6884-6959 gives 0.02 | 33.8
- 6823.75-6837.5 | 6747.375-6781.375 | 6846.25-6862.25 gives -0.01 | 32.8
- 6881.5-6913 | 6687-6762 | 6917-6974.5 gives 0.03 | 33.8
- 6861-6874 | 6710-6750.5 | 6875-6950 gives 0.02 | 33.3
